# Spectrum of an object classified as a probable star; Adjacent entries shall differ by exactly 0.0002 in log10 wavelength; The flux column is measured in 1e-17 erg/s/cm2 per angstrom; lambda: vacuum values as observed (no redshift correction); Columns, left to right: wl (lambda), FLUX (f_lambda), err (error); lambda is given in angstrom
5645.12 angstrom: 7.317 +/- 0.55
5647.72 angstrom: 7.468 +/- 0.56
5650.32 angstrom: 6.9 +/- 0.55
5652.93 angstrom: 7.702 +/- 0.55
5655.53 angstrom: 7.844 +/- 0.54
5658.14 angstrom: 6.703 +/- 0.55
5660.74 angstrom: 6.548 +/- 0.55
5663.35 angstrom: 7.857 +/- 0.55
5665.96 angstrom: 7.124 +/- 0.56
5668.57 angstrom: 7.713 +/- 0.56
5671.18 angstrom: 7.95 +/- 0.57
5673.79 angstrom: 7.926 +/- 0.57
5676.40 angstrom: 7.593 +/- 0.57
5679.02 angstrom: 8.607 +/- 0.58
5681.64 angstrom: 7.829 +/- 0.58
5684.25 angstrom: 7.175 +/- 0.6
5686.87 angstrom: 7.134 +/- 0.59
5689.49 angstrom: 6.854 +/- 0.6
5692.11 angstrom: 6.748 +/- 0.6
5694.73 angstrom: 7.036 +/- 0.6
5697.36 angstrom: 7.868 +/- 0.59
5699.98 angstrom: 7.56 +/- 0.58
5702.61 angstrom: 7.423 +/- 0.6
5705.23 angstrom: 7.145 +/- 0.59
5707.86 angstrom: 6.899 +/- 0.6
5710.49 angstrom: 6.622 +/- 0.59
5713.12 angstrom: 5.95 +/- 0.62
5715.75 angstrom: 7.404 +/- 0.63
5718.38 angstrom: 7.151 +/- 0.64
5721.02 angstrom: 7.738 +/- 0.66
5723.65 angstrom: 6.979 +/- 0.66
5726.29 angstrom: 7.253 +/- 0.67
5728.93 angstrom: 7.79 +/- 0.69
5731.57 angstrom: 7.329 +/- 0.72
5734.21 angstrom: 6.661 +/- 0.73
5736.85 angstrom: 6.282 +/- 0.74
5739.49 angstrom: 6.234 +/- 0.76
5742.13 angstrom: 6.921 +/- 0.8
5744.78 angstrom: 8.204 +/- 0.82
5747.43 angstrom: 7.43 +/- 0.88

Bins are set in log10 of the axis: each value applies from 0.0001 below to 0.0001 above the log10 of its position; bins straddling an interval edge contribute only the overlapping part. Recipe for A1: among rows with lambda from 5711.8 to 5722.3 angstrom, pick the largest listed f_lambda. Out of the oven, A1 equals 7.738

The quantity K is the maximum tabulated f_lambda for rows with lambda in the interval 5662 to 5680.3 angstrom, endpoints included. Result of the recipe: 8.607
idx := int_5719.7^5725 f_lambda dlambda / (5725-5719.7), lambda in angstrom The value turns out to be 7.36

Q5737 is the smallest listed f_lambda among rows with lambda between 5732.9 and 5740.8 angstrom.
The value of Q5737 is 6.234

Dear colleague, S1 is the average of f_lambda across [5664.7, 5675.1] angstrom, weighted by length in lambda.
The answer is 7.69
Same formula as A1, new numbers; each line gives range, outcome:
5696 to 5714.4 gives 7.868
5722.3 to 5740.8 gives 7.79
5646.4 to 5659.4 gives 7.844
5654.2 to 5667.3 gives 7.857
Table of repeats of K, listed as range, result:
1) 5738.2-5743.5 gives 6.921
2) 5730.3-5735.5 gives 7.329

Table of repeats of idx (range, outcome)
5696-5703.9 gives 7.61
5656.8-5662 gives 6.64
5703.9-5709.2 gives 7.03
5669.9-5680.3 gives 8.02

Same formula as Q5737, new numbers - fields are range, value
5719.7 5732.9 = 6.979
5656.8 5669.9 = 6.548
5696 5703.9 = 7.423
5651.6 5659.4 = 6.703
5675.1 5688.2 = 7.134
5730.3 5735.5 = 6.661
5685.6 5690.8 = 6.854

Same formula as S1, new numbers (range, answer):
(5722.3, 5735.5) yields 7.2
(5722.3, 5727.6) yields 7.12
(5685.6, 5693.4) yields 6.91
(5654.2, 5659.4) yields 7.28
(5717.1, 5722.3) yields 7.44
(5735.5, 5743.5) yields 6.49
